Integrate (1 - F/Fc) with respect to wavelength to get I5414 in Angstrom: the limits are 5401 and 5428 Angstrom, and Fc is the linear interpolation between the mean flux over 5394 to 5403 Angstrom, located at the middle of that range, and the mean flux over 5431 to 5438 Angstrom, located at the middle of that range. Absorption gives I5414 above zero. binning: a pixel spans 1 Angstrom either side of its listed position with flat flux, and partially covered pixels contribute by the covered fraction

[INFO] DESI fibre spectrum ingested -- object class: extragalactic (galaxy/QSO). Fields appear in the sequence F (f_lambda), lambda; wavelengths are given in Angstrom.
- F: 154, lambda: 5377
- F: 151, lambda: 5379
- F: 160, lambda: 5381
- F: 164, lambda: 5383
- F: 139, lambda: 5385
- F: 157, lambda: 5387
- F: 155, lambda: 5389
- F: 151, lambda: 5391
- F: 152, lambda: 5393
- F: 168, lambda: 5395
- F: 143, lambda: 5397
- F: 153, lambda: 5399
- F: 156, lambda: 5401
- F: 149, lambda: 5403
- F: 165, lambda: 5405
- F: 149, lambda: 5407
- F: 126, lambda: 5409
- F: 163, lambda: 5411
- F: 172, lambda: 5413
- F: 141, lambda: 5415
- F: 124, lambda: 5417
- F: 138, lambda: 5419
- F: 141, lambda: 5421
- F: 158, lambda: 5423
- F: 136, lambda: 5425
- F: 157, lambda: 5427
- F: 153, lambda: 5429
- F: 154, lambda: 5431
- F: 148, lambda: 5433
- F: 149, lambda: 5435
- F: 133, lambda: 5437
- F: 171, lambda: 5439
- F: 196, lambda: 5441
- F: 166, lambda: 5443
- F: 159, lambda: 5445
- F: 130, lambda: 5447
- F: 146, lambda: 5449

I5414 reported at 0.4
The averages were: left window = 154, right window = 145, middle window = 148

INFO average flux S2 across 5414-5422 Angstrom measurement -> 136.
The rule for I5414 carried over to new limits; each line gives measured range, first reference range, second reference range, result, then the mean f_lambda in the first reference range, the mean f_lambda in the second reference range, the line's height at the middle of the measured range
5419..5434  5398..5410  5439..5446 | 1.3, 150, 173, 163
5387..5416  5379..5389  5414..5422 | -1.7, 155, 136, 145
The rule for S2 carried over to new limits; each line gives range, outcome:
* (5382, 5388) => 153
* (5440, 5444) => 181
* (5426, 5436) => 152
